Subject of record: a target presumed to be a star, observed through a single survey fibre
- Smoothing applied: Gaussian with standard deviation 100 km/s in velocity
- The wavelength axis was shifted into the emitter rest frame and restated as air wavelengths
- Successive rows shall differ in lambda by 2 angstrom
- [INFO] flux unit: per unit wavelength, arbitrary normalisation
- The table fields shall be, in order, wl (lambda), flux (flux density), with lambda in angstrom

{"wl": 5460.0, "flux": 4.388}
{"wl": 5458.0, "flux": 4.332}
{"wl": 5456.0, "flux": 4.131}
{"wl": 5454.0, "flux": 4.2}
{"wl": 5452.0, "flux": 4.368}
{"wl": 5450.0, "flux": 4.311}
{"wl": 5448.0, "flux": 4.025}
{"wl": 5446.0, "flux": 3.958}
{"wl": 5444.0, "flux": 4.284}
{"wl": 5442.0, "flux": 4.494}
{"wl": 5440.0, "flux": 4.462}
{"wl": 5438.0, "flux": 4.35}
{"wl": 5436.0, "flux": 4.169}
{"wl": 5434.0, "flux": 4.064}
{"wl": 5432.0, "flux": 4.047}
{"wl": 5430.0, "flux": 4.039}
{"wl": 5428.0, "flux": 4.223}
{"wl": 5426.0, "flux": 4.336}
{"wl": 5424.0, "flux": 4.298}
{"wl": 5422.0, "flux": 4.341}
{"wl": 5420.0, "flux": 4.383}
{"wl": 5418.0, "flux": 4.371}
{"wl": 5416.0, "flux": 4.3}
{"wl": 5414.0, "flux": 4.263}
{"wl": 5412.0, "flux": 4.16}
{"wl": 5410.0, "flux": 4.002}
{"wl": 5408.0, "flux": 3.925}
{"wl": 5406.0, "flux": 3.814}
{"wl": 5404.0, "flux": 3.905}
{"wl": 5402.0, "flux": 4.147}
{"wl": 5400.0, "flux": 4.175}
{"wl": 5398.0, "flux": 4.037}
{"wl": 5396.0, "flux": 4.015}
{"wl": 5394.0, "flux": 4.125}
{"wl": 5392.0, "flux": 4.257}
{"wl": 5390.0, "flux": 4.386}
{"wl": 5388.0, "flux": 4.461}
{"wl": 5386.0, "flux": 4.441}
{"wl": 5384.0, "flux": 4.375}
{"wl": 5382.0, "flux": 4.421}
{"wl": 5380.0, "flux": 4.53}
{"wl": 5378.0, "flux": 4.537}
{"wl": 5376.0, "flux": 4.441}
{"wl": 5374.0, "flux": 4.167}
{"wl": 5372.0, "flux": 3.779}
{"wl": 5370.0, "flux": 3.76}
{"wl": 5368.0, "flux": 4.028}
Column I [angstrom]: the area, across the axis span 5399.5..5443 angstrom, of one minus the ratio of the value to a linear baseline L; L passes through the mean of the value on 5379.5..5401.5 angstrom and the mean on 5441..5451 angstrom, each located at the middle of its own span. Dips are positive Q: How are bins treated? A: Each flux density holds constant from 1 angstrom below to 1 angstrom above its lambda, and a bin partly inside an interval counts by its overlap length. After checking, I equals 0.5 angstrom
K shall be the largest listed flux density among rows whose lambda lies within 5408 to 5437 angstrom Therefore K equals 4.383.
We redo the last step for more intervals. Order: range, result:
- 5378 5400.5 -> 4.537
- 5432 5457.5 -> 4.494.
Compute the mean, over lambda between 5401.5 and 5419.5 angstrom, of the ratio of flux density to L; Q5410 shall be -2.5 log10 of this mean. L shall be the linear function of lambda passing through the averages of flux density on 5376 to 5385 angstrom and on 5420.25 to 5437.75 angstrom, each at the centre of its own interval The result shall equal 0.05 mag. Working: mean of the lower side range 4.46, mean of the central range 4.11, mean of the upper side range 4.2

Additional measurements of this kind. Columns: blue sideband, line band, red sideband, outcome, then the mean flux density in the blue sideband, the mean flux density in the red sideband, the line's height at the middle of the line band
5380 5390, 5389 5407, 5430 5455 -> 0.074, 4.43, 4.22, 4.38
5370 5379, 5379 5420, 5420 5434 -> -0.004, 4.18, 4.22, 4.2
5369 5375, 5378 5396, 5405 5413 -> -0.113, 3.9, 3.98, 3.93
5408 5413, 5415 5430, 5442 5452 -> -0.053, 4.05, 4.2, 4.1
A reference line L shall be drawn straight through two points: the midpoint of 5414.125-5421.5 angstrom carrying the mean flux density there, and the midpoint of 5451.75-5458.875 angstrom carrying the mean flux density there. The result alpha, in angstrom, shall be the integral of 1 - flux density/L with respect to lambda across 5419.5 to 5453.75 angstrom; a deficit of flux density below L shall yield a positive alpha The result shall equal 0.4 angstrom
